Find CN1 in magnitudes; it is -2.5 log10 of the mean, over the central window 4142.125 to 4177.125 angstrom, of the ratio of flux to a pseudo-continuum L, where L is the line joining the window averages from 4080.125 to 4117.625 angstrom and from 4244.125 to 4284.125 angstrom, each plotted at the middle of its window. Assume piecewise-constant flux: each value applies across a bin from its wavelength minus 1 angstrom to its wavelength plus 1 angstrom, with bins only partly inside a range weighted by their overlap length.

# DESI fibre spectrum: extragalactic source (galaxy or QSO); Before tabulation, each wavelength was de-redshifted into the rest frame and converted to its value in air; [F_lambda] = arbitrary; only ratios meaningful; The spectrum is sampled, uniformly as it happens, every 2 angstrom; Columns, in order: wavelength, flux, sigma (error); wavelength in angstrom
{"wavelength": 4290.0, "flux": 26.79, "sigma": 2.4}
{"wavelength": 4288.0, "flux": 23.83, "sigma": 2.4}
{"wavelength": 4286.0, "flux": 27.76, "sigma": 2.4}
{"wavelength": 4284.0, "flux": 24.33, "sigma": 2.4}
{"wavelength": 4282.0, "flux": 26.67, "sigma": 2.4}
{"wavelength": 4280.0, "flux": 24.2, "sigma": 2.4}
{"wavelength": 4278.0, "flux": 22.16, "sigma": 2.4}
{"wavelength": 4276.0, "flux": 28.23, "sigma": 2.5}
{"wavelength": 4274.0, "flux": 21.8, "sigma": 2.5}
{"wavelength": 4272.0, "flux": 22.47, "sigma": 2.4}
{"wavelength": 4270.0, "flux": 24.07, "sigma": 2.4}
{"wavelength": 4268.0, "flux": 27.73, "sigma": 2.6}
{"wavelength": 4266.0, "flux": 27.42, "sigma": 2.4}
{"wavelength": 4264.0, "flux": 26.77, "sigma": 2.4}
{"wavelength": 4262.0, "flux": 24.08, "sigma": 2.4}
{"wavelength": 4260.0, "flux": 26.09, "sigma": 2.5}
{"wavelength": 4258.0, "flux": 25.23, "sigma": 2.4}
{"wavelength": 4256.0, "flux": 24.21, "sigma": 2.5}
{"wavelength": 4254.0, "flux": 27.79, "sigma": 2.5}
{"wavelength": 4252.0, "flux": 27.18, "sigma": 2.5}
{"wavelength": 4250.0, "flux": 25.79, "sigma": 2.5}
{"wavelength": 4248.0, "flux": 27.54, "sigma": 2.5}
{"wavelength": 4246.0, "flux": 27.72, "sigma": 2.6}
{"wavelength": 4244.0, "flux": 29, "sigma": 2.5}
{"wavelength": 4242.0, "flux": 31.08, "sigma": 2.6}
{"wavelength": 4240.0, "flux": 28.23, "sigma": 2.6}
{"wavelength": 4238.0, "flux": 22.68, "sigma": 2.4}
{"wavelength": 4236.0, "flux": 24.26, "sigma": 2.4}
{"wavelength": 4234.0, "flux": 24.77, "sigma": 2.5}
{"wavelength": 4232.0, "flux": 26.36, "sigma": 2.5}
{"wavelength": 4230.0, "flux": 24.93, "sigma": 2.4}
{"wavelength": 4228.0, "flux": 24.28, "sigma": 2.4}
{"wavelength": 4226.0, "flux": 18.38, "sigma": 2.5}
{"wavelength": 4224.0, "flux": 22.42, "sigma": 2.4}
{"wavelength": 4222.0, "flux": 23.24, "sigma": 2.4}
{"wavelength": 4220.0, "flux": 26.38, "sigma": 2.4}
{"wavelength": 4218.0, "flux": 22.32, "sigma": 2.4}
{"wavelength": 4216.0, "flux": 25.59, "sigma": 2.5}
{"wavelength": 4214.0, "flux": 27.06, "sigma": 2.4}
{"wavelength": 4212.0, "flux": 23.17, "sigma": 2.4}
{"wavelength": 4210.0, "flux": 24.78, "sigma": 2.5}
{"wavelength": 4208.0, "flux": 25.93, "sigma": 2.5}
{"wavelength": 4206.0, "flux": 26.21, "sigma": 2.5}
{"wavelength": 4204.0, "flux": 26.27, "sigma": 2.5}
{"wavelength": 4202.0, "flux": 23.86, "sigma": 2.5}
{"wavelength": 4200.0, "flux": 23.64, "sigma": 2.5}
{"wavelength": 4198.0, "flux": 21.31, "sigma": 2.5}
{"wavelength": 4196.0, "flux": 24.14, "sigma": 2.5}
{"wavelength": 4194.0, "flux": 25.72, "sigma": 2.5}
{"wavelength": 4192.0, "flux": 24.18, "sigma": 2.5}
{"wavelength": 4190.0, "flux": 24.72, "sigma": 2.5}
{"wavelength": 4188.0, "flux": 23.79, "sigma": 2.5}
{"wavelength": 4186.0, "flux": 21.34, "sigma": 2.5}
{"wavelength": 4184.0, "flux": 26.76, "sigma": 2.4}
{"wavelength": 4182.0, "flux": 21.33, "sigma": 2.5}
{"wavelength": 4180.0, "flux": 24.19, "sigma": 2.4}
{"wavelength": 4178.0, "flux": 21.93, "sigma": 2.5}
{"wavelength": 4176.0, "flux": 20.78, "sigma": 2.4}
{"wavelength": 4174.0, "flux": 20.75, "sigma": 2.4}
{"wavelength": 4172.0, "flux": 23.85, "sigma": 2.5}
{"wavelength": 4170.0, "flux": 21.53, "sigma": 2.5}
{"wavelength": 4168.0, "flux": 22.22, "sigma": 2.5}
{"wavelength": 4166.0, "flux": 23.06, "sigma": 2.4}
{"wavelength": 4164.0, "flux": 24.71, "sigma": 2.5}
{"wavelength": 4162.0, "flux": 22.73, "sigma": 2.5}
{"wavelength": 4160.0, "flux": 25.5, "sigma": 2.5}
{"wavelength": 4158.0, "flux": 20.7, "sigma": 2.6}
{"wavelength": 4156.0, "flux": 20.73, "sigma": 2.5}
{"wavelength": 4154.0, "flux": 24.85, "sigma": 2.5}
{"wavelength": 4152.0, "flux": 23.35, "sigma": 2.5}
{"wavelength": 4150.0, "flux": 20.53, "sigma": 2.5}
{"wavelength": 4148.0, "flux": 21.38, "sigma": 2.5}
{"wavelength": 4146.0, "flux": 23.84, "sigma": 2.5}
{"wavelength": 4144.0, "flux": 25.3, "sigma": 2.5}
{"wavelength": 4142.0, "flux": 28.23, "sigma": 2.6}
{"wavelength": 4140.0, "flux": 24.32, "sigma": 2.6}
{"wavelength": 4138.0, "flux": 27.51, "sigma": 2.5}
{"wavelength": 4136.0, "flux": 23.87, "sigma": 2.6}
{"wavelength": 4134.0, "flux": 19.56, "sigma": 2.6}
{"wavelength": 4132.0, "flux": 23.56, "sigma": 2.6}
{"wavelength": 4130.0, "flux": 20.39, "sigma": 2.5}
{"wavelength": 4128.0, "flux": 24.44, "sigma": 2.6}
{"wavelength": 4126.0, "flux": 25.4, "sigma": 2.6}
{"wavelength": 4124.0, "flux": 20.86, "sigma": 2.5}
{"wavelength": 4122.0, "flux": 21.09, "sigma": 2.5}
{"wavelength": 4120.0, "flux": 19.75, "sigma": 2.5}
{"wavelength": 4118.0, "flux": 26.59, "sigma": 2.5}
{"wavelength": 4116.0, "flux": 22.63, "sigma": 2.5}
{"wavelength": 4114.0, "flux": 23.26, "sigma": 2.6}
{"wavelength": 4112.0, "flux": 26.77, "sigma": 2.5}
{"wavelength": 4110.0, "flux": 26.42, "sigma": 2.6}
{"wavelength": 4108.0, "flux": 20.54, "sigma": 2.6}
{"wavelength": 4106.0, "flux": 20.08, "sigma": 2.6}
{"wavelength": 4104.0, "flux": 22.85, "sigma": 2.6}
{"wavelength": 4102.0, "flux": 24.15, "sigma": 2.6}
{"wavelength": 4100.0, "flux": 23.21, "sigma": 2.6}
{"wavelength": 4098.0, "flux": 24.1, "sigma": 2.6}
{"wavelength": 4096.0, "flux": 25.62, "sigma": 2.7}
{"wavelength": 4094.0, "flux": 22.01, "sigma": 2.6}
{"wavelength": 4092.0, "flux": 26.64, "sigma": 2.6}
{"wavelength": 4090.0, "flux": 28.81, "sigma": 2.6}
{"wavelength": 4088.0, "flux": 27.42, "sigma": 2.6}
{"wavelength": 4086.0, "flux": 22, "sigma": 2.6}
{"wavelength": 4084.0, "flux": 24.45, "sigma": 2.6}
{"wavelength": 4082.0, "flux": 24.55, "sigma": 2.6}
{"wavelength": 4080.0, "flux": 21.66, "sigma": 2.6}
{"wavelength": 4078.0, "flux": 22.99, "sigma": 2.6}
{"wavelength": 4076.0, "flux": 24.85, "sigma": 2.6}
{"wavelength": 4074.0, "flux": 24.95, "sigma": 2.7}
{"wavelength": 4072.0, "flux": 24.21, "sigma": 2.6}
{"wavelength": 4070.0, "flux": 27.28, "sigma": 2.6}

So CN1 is 0.09 mag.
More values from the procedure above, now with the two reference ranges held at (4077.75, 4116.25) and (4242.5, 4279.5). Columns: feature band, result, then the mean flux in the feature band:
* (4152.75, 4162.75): 0.08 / 22.9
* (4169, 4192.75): 0.09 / 22.9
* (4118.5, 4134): 0.10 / 22.2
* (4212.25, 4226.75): 0.08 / 23.7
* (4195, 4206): 0.05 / 24.1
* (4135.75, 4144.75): -0.06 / 26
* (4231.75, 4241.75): 0.00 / 25.6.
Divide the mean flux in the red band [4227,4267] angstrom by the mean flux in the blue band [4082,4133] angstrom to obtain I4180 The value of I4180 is 1.1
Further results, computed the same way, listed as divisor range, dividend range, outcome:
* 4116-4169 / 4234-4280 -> 1.12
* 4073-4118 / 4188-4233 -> 1.01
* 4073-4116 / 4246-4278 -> 1.07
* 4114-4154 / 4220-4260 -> 1.10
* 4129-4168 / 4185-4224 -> 1.04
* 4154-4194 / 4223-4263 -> 1.11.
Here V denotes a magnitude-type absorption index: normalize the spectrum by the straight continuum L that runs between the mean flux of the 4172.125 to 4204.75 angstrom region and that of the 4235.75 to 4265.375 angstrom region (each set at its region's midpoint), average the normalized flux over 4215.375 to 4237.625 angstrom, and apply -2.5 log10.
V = 0.07 mag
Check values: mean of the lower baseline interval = 23.4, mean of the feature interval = 23.8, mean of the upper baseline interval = 26.6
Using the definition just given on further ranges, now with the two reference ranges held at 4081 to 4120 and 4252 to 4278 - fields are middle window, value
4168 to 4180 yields 0.128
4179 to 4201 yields 0.051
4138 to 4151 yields 0.014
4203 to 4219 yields -0.006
